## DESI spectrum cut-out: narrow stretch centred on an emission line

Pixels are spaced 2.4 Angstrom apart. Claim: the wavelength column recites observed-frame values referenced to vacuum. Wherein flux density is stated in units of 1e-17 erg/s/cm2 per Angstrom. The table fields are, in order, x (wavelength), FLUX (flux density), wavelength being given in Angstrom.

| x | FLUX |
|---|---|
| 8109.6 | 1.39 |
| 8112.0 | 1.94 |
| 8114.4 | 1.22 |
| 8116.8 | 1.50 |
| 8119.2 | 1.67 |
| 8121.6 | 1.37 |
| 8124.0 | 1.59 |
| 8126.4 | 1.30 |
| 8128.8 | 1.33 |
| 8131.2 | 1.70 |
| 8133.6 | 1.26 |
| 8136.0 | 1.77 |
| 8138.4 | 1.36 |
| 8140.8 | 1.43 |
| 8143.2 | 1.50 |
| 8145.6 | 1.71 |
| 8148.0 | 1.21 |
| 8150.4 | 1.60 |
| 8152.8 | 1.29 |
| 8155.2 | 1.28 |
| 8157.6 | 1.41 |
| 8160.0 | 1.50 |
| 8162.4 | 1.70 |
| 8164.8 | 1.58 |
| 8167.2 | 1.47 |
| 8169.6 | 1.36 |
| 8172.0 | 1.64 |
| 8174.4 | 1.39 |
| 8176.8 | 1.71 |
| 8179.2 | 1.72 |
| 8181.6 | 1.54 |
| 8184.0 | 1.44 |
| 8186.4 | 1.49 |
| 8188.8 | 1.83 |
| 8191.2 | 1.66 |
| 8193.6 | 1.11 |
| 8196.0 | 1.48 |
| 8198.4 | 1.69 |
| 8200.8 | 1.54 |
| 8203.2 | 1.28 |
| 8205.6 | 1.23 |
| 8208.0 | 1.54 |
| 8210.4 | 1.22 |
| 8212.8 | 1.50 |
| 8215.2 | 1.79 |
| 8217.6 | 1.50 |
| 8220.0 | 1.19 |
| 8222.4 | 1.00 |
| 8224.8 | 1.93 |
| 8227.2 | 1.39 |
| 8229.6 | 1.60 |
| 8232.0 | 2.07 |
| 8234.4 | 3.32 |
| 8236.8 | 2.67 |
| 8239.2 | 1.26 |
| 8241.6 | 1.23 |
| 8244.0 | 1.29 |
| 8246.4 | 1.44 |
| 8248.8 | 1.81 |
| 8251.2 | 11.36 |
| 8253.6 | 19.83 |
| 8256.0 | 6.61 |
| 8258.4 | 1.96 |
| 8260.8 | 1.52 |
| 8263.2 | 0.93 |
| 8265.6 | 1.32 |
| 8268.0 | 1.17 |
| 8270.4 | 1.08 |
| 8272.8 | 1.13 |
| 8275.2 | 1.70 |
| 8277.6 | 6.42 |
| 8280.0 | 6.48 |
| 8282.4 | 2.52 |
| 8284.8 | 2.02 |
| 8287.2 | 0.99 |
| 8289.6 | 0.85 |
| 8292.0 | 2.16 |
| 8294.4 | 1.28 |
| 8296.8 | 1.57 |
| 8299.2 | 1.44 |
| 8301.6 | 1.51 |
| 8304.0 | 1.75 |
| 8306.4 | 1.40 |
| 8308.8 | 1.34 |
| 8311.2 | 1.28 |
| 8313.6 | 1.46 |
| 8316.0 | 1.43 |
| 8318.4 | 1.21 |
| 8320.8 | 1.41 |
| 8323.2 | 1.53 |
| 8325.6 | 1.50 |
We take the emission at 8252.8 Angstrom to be H-alpha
